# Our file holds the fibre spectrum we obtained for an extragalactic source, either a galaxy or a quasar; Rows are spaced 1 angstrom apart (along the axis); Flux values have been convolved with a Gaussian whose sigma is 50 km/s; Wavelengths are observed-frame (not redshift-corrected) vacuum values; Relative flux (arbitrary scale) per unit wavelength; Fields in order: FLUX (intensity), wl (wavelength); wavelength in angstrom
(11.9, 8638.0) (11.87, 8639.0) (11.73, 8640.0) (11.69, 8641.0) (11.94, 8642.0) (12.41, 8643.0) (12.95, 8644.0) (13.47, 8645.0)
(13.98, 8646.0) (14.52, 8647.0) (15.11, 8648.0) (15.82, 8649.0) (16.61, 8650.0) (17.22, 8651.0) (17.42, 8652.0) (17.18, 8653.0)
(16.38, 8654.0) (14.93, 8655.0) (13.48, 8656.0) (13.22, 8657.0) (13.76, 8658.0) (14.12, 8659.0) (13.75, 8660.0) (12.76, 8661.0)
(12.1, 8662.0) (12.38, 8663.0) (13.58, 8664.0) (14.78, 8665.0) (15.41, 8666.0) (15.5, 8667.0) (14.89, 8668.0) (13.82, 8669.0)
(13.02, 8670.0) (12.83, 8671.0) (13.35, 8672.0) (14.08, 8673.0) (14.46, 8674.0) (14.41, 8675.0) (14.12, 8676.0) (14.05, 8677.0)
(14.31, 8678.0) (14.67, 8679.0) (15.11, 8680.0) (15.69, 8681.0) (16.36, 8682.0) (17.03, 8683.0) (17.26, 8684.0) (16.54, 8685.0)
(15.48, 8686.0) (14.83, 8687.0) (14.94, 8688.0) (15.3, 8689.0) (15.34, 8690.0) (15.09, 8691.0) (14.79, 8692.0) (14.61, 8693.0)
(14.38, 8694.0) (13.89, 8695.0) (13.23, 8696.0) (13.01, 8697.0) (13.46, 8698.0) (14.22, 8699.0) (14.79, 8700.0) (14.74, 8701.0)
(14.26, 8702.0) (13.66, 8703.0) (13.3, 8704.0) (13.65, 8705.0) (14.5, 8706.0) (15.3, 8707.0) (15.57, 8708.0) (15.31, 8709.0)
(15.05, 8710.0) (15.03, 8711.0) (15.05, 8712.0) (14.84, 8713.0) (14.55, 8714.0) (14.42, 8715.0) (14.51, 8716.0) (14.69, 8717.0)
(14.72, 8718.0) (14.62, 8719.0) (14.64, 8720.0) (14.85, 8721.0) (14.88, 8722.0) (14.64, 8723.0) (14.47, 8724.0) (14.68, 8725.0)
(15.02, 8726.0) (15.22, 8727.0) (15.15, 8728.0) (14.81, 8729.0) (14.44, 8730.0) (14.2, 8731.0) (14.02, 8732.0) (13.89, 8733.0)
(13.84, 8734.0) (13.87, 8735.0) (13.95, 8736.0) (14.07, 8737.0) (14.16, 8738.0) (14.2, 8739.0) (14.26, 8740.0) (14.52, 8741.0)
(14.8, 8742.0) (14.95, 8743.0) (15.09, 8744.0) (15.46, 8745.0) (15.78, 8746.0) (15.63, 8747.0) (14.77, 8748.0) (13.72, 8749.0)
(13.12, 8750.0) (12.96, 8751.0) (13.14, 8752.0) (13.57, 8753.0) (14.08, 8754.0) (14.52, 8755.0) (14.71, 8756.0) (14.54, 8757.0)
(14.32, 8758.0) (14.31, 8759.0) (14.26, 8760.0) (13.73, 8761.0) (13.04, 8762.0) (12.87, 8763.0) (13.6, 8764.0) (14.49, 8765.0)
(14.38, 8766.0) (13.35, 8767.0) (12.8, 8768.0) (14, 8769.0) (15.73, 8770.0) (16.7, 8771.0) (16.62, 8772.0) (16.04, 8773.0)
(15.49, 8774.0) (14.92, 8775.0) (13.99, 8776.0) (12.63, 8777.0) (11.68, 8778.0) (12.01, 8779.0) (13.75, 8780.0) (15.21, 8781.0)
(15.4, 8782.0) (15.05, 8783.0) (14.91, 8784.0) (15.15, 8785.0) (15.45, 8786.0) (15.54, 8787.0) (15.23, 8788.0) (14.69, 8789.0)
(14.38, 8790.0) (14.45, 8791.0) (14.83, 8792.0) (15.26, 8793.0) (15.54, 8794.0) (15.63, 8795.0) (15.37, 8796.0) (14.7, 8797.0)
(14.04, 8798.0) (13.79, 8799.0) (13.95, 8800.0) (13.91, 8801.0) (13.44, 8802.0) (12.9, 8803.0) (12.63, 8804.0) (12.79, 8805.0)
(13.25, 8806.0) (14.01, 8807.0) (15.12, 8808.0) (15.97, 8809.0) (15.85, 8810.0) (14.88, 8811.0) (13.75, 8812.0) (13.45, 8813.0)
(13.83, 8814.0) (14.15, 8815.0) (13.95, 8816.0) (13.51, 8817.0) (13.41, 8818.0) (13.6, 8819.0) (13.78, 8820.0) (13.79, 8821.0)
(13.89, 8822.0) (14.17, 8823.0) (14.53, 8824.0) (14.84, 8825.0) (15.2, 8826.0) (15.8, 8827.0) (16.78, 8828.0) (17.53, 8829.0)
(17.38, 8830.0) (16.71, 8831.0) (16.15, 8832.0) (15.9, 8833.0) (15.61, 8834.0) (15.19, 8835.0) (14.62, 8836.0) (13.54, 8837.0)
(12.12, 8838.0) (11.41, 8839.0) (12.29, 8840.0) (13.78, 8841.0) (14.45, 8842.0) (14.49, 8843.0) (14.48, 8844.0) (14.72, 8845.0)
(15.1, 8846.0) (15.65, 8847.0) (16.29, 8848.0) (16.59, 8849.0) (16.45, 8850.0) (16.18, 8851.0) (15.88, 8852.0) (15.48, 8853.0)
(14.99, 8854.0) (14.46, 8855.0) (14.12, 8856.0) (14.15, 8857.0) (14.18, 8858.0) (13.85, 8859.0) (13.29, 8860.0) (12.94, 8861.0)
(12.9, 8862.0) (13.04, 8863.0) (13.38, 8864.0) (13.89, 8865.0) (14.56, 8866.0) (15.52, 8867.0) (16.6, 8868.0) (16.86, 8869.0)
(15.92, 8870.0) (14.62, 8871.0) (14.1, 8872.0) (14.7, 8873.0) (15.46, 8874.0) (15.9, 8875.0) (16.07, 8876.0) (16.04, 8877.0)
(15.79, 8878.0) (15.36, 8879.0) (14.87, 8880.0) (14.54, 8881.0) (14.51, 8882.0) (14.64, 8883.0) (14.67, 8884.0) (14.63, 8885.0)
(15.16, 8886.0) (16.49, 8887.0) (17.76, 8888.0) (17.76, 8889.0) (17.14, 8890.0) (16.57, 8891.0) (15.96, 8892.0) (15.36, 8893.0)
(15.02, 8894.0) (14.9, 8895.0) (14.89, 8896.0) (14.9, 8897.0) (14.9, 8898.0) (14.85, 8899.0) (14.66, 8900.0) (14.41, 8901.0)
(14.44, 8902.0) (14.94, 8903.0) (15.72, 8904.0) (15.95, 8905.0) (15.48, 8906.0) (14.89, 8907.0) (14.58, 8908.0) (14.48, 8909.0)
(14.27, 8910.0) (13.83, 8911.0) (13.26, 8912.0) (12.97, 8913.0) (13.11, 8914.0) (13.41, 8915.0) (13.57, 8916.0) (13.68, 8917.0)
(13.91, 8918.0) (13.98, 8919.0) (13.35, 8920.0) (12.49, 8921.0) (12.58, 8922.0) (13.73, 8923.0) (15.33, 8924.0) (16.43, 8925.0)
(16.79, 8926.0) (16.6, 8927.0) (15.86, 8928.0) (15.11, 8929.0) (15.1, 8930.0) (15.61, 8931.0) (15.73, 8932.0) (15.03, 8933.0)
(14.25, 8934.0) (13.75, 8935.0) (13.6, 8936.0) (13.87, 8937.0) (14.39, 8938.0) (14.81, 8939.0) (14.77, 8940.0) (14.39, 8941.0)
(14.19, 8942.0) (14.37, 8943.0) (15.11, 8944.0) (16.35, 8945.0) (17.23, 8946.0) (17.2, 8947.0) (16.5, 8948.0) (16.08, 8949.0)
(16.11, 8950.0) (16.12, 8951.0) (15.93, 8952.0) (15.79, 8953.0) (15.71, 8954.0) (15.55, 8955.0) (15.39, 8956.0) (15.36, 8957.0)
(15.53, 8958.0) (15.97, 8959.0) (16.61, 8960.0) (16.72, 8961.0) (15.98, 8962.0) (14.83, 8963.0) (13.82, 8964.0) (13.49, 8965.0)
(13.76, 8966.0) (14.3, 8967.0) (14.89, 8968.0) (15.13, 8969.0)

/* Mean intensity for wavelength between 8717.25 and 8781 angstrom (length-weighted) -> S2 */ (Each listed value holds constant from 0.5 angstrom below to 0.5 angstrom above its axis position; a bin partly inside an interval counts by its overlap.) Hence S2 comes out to 14.3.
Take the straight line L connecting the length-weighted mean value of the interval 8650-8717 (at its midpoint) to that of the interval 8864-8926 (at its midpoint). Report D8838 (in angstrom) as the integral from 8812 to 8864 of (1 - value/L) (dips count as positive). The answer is 0.94 angstrom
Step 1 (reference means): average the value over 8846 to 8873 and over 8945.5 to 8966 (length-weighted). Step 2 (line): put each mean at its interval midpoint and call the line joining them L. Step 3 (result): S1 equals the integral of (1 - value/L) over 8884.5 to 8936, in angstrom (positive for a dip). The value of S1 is 1.46 angstrom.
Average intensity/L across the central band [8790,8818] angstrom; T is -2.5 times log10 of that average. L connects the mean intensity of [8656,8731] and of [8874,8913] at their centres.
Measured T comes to 0.05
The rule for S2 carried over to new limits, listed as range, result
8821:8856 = 15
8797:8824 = 13.9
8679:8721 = 14.8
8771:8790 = 14.7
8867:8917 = 15.1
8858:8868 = 13.9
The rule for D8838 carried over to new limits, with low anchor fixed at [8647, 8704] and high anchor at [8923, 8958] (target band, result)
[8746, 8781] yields 1.8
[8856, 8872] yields 0.9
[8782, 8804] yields 0.5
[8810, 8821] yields 0.8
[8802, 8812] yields 0.6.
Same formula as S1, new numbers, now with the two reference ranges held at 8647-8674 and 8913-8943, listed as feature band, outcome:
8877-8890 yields -1.0 angstrom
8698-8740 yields 0.0 angstrom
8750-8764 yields 0.7 angstrom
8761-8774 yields 0.0 angstrom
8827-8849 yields -0.8 angstrom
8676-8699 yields -0.7 angstrom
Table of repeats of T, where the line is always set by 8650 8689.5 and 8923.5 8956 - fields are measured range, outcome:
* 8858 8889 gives 0.02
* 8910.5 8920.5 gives 0.14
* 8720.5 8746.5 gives 0.02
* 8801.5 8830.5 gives 0.05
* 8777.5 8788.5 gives 0.04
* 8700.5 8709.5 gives 0.03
